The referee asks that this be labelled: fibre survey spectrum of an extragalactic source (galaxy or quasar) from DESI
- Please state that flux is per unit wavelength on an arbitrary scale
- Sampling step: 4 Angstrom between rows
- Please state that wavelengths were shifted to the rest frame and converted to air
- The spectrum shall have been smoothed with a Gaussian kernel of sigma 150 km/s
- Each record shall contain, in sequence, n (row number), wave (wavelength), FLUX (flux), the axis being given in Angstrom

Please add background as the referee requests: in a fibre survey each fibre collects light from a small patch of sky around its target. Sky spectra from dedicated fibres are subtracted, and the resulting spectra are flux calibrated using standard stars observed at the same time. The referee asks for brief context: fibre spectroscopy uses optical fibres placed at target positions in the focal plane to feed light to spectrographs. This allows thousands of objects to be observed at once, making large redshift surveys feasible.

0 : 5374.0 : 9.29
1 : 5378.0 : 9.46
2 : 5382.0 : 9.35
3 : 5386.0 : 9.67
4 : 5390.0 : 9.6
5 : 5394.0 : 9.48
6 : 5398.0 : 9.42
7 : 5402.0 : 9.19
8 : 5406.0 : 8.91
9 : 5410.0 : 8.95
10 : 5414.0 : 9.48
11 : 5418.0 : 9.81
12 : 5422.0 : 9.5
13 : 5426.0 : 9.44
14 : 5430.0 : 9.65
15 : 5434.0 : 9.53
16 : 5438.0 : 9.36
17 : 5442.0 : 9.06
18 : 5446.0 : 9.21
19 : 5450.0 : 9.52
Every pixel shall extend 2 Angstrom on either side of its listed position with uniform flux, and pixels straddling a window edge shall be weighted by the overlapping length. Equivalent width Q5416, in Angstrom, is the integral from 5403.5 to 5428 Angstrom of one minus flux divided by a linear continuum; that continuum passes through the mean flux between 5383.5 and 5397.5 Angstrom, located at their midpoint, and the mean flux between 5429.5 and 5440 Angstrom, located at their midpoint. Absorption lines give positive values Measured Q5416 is 0.5 Angstrom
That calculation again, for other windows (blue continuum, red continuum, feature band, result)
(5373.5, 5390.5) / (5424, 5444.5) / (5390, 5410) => 0.4 Angstrom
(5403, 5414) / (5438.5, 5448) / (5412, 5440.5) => -1.3 Angstrom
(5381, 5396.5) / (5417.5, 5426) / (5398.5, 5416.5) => 0.7 Angstrom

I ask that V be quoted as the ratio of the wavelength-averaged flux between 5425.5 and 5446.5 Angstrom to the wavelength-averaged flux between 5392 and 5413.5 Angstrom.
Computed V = 1.02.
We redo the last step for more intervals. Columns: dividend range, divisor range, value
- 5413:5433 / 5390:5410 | 1.03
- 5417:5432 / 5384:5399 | 1.00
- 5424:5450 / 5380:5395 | 0.99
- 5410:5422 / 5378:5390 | 1.00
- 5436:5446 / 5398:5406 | 1.00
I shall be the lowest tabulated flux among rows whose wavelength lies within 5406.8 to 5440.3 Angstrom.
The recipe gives 8.95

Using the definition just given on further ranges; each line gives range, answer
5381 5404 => 9.19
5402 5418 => 8.91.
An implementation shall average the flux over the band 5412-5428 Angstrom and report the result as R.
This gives 9.56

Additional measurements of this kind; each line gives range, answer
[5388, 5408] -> 9.32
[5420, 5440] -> 9.5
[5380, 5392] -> 9.54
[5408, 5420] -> 9.41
